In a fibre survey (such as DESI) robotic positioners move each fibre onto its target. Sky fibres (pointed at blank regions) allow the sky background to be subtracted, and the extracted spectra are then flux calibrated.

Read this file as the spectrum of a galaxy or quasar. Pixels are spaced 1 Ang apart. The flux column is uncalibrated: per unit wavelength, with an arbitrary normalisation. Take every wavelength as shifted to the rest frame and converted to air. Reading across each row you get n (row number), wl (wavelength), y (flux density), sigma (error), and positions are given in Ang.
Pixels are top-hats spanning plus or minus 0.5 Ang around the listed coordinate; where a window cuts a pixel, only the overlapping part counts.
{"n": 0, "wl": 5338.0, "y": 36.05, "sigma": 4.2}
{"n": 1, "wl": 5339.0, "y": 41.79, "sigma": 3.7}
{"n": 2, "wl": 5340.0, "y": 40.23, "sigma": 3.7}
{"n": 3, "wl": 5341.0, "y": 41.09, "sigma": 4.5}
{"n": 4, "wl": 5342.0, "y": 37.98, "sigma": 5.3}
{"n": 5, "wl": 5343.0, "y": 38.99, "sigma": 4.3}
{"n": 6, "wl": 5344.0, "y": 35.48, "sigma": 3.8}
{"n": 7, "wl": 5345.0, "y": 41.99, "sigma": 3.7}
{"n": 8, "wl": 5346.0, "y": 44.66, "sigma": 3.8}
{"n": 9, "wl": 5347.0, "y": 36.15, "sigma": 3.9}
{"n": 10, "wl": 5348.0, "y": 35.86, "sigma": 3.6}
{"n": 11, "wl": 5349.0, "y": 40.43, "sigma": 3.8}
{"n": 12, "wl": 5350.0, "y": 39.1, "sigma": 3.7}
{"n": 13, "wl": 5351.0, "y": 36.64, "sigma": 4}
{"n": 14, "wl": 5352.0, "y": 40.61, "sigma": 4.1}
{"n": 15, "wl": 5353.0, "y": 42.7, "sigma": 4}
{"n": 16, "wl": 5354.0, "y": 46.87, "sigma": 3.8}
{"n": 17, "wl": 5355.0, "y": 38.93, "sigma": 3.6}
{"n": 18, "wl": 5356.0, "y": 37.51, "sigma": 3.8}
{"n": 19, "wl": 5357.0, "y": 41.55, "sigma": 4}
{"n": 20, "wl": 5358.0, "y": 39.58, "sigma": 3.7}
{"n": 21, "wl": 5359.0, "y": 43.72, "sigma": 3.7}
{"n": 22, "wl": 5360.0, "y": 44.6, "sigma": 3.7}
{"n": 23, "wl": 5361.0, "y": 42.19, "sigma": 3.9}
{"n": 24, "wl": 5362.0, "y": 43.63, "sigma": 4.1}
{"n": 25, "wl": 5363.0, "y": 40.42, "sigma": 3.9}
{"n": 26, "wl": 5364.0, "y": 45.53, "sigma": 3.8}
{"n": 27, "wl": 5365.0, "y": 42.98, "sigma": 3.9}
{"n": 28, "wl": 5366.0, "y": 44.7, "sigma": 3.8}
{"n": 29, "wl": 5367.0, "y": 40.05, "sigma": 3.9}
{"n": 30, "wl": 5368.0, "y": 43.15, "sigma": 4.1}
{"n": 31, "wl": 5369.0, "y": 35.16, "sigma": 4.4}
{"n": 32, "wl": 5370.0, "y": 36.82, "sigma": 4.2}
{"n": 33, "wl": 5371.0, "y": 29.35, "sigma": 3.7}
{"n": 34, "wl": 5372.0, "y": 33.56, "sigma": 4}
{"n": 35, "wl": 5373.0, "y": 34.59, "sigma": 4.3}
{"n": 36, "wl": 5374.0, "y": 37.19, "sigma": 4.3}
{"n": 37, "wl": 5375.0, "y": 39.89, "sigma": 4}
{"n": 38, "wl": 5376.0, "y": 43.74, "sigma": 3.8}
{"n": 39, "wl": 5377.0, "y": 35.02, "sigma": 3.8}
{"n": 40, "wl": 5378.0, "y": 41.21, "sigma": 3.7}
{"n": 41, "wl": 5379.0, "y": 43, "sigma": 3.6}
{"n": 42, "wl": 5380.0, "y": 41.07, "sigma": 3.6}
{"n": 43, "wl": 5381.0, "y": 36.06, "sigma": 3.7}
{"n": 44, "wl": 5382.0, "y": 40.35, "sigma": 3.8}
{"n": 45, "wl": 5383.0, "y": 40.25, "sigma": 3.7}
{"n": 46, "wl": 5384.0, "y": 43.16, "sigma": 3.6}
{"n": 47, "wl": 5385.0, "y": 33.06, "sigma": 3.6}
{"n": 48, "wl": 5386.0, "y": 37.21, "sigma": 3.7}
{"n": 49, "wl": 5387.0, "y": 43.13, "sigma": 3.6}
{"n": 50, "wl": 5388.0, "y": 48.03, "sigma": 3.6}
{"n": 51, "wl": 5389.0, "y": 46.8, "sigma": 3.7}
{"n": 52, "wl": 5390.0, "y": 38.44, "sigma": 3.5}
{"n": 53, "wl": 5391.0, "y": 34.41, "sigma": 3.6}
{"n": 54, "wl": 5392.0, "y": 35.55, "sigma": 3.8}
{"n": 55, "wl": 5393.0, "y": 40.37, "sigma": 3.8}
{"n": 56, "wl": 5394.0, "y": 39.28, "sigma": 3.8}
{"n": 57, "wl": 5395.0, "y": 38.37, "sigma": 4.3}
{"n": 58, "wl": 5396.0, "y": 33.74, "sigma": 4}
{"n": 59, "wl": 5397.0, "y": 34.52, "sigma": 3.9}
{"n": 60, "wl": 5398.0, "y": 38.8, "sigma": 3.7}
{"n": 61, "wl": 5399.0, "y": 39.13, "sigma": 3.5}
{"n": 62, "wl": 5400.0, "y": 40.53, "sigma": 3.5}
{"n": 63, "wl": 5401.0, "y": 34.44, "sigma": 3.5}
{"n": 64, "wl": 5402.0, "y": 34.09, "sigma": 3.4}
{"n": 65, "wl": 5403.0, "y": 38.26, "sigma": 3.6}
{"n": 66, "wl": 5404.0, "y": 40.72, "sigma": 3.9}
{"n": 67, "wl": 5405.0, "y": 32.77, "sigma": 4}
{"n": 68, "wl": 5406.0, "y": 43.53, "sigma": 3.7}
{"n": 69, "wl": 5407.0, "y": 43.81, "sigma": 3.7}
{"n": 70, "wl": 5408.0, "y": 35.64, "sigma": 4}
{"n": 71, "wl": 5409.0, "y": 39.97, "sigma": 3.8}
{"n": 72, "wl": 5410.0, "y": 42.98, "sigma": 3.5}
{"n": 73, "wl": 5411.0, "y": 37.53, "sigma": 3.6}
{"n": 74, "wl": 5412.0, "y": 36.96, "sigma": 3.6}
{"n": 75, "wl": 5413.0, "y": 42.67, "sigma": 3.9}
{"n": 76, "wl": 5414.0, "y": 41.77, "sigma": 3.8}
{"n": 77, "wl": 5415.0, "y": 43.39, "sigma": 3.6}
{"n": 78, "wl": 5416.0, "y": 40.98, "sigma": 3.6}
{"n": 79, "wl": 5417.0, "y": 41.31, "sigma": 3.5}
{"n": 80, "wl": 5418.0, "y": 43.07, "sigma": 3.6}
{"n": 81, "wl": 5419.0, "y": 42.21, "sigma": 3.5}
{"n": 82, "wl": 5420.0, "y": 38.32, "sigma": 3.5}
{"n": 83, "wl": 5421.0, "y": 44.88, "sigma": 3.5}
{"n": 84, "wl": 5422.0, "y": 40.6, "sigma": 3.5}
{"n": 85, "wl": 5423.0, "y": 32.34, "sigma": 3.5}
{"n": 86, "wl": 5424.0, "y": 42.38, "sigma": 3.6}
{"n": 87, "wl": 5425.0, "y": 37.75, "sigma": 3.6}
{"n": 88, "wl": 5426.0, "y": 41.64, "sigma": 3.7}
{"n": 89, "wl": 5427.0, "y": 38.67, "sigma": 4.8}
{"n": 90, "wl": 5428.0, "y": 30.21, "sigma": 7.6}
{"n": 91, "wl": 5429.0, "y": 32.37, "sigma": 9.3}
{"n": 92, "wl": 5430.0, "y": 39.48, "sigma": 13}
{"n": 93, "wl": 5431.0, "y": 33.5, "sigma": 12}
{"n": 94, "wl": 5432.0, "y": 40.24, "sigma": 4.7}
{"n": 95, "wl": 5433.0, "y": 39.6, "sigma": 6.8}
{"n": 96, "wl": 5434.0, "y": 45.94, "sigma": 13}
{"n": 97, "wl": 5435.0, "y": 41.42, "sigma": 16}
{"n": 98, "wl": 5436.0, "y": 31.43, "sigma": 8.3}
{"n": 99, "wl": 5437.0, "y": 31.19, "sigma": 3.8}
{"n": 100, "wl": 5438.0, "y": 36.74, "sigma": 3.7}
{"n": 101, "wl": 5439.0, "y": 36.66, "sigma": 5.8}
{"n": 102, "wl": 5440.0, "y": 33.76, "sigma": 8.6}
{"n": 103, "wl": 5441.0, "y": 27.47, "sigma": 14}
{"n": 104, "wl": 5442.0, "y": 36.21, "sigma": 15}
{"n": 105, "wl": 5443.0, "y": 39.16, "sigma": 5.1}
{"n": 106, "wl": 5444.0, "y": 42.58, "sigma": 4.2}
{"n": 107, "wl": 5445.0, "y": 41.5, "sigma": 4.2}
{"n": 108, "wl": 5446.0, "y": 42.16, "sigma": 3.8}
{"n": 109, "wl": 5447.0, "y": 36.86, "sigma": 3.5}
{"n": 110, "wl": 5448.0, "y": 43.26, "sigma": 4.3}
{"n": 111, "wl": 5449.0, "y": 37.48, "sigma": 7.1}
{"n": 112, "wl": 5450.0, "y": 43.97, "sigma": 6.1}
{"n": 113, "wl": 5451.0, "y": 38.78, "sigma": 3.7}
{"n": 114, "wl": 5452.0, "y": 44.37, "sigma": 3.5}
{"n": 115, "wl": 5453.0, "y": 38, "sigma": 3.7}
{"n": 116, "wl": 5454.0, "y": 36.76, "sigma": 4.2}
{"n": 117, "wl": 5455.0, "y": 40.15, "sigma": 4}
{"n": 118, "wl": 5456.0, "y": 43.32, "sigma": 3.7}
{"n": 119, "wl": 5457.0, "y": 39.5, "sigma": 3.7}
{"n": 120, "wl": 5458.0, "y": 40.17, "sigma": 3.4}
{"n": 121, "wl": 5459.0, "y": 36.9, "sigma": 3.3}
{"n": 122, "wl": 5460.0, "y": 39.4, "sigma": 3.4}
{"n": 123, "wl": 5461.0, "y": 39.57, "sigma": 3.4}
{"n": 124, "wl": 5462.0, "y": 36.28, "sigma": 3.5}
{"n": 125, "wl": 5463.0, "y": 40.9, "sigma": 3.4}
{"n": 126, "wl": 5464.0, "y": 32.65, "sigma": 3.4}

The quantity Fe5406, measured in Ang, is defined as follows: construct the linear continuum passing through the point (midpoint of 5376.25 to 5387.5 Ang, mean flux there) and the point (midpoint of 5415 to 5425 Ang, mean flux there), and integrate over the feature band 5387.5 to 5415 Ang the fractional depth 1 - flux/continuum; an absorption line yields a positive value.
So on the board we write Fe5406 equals 0.69 Ang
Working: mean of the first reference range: 39.5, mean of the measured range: 39.1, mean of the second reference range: 40.7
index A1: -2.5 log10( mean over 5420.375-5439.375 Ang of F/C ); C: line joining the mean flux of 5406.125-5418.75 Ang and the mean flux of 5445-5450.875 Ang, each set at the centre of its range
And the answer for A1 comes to 0.085 mag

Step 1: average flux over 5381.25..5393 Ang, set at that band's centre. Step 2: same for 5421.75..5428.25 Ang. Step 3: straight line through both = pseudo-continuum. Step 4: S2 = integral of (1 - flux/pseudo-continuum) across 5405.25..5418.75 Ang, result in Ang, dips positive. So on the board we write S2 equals -0.8 Ang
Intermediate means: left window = 40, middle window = 40.9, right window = 37.8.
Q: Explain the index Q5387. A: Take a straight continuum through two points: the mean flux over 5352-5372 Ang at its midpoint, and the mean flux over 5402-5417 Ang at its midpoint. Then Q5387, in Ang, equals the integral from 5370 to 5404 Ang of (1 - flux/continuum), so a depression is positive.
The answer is 1.6 Ang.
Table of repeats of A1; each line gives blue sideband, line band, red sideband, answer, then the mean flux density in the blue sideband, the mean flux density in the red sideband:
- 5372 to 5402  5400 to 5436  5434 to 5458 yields -0.01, 38.8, 38.6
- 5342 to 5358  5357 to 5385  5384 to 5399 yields -0.02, 39.8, 38.9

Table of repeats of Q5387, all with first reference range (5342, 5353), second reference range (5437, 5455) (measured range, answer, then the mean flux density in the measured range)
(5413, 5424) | -0.69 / 41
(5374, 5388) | -0.40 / 40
